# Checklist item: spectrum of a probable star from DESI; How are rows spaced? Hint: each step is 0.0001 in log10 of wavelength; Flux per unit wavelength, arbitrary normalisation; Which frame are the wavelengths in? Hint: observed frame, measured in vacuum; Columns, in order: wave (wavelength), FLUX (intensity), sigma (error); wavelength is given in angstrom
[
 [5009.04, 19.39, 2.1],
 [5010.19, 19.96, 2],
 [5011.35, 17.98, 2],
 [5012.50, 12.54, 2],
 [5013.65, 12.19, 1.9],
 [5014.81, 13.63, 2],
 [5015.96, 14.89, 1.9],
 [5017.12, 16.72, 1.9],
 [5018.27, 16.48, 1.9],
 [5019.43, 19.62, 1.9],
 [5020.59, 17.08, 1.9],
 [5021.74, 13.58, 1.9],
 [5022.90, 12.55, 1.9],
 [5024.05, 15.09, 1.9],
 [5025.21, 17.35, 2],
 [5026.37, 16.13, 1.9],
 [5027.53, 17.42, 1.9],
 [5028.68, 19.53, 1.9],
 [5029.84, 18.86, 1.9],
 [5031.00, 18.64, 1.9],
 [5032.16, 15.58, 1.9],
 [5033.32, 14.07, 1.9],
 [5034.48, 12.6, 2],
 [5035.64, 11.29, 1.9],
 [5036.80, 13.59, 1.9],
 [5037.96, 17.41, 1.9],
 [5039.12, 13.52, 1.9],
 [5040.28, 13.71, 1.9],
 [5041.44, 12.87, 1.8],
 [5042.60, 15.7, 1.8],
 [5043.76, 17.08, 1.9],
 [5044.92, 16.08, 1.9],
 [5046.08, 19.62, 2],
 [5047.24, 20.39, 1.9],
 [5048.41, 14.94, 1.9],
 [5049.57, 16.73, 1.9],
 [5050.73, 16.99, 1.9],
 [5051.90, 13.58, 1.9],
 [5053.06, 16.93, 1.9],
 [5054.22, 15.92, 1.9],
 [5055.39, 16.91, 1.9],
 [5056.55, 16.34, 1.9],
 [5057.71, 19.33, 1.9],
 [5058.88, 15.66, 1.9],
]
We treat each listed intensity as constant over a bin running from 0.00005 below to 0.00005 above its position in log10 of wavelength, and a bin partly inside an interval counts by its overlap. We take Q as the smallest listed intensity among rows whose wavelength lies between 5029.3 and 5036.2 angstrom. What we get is 11.29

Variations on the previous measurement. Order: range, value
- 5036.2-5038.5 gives 13.59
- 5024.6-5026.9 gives 16.13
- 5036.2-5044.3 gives 12.87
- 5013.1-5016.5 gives 12.19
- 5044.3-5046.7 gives 16.08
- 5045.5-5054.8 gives 13.58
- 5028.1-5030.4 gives 18.86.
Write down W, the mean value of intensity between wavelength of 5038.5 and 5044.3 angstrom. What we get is 14.6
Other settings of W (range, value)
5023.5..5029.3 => 17.1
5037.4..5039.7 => 15.5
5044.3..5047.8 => 18.7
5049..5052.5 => 15.8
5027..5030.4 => 18.7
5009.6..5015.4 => 15.3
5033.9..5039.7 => 13.7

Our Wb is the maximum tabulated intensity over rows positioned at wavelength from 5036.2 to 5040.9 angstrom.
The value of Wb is 17.41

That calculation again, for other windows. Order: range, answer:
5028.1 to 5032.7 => 19.53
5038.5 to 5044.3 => 17.08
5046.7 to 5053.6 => 20.39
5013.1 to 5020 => 19.62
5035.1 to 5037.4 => 13.59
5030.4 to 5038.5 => 18.64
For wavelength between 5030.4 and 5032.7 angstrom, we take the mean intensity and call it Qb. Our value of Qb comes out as 17.1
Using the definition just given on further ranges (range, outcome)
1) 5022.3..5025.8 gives 15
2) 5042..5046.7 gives 17.2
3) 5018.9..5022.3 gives 16.7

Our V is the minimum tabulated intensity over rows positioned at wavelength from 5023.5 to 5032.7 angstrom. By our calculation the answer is 15.09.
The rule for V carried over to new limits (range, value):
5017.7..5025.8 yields 12.55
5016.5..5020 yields 16.48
